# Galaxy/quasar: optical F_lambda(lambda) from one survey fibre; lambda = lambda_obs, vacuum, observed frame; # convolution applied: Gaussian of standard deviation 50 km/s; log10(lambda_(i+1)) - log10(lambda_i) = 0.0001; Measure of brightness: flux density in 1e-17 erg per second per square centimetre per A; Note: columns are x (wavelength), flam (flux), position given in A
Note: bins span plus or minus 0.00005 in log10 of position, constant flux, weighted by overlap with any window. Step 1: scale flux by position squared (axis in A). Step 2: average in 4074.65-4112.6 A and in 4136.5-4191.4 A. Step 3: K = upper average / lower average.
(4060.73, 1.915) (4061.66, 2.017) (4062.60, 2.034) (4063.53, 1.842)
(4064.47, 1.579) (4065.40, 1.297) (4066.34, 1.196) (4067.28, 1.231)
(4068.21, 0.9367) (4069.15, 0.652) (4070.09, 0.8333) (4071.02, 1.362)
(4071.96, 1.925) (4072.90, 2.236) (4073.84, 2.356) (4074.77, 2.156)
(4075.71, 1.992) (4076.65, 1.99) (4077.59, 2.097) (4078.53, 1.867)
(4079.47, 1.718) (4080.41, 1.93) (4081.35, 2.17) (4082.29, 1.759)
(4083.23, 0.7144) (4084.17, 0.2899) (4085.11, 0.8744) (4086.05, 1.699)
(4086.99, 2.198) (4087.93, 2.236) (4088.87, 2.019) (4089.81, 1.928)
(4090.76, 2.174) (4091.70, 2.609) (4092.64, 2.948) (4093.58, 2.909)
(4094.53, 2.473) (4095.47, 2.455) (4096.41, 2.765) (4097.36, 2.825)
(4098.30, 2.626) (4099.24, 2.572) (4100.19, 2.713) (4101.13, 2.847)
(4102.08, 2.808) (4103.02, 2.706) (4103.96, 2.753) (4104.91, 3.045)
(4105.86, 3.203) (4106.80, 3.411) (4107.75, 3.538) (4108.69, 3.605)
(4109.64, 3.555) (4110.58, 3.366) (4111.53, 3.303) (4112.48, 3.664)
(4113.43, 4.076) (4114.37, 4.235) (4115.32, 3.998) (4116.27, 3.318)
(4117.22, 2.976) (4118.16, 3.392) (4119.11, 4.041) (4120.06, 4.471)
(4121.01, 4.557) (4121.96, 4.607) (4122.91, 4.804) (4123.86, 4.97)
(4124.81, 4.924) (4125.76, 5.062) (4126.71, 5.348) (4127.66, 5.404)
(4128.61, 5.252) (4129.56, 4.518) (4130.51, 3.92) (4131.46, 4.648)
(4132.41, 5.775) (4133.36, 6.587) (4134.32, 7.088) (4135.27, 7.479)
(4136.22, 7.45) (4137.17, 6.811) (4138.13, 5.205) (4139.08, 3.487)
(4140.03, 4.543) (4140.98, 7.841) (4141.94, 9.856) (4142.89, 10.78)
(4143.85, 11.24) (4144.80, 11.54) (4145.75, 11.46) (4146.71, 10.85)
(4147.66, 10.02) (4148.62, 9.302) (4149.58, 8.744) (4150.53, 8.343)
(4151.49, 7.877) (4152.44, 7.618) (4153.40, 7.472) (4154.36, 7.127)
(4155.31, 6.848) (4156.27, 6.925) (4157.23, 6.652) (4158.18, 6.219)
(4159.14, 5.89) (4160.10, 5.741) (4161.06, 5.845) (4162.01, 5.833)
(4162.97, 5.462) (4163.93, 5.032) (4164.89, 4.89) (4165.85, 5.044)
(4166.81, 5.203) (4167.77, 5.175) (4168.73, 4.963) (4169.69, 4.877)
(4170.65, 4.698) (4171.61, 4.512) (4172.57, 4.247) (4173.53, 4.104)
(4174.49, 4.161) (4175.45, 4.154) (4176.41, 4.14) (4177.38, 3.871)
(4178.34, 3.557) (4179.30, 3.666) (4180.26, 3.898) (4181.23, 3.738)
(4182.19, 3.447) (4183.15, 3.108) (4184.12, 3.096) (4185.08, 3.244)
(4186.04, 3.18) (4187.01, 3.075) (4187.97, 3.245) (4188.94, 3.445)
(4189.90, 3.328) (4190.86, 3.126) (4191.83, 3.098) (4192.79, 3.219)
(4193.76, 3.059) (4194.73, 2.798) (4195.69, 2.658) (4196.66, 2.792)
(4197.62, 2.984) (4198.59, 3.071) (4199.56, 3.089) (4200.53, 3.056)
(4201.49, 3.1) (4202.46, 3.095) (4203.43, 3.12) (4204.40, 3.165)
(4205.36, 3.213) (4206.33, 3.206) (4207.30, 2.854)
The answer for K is 2.45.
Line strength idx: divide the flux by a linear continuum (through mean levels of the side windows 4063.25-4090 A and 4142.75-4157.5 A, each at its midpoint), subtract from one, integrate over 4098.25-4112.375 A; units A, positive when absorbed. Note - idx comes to 4.3 A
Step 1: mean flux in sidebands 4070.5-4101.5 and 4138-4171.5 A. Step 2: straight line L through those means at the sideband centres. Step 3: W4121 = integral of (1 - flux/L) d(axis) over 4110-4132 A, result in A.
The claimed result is 1.7 A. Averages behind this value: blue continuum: 2.1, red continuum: 7.09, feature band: 4.3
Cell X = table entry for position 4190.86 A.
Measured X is 3.126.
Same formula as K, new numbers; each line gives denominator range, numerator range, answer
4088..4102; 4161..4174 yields 2.01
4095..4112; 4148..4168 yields 2.24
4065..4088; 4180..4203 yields 2.11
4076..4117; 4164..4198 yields 1.51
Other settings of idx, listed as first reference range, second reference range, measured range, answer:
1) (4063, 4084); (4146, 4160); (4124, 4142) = 1.57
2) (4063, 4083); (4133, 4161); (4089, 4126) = 9.56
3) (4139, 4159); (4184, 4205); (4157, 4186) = 6.12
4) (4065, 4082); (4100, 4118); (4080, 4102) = 3.04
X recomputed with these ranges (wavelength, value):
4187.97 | 3.245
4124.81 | 4.924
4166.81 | 5.203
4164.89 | 4.89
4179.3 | 3.666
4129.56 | 4.518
